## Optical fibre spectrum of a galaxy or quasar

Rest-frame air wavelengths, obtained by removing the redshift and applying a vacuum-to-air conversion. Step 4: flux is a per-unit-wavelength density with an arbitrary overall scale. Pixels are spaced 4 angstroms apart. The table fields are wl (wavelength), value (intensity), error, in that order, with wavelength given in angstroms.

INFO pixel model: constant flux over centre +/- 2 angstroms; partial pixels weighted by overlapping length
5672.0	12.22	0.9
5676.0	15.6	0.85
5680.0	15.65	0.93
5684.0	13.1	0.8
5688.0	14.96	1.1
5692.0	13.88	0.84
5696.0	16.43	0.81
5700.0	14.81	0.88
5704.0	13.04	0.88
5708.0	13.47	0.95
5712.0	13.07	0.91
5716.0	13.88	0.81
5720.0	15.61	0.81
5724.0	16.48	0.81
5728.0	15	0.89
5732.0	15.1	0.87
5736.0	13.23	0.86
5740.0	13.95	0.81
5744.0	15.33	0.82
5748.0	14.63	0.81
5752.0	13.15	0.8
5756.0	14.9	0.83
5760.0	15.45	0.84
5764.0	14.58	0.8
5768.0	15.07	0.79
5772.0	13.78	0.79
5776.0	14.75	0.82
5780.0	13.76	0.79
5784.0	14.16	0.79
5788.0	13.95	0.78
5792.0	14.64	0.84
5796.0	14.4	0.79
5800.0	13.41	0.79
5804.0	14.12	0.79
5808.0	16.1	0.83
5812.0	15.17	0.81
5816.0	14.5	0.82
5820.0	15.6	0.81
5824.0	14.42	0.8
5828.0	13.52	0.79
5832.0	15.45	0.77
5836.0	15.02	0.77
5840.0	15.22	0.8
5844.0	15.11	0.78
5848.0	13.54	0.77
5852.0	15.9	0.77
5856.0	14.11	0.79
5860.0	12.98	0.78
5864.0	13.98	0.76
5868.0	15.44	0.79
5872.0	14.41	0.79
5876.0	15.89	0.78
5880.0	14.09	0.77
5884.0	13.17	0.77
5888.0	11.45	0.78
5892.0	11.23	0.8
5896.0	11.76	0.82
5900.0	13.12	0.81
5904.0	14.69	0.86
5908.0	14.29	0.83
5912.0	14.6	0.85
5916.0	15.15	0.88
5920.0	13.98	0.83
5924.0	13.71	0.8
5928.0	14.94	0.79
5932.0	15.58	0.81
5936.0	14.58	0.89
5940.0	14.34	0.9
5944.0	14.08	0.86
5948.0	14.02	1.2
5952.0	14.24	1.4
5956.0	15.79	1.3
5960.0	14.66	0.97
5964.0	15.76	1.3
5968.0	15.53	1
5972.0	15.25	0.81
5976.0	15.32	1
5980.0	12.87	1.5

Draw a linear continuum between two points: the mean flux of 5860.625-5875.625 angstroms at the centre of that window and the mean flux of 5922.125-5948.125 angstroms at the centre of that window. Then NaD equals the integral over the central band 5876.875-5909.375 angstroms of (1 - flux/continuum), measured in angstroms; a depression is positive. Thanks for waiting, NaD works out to 3.4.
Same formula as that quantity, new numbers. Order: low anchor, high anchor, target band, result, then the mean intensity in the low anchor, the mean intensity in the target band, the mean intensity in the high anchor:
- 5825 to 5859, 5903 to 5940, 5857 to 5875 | 0.44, 14.7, 14.3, 14.6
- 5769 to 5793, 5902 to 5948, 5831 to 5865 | -0.57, 14.2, 14.6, 14.5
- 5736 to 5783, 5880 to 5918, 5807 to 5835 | -1.99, 14.4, 14.9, 13.3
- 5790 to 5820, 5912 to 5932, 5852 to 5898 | 3.19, 14.7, 13.6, 14.6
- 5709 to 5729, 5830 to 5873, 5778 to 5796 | 0.66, 14.7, 14.2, 14.7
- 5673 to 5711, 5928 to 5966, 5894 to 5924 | 1.66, 14.4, 13.9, 14.8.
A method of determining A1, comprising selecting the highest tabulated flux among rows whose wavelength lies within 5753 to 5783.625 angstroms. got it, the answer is 15.45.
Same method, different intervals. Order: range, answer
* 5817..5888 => 15.9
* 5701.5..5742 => 16.48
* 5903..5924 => 15.15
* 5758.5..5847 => 16.1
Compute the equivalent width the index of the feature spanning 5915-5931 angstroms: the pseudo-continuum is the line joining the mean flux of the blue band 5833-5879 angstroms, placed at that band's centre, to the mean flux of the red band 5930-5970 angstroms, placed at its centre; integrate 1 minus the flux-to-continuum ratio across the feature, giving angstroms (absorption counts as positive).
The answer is 0.37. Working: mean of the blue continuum 14.7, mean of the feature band 14.5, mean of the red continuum 14.9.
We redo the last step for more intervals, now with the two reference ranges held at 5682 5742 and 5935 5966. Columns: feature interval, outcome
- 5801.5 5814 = -0.5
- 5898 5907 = 0.4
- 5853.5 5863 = 0.6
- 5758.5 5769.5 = -0.4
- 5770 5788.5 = 0.5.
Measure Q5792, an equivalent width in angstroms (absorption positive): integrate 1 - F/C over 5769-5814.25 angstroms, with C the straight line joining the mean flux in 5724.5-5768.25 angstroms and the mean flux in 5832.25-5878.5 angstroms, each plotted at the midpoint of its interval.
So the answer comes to 0.81 angstroms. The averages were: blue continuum 14.6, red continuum 14.7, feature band 14.4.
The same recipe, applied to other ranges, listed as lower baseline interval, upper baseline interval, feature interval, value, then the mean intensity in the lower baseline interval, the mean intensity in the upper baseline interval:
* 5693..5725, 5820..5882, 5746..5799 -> 0.7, 14.5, 14.6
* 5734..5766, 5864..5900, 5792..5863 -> -4.0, 14.4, 13.4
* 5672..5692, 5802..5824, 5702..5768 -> 1.1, 14.5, 15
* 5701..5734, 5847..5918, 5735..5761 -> 0.0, 14.5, 13.9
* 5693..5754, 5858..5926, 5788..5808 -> -0.2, 14.5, 13.8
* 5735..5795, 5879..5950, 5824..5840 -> -0.7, 14.4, 13.8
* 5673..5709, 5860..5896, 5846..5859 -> -0.7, 14.5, 13.6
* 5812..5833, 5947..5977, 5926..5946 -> 0.4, 14.7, 15.1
